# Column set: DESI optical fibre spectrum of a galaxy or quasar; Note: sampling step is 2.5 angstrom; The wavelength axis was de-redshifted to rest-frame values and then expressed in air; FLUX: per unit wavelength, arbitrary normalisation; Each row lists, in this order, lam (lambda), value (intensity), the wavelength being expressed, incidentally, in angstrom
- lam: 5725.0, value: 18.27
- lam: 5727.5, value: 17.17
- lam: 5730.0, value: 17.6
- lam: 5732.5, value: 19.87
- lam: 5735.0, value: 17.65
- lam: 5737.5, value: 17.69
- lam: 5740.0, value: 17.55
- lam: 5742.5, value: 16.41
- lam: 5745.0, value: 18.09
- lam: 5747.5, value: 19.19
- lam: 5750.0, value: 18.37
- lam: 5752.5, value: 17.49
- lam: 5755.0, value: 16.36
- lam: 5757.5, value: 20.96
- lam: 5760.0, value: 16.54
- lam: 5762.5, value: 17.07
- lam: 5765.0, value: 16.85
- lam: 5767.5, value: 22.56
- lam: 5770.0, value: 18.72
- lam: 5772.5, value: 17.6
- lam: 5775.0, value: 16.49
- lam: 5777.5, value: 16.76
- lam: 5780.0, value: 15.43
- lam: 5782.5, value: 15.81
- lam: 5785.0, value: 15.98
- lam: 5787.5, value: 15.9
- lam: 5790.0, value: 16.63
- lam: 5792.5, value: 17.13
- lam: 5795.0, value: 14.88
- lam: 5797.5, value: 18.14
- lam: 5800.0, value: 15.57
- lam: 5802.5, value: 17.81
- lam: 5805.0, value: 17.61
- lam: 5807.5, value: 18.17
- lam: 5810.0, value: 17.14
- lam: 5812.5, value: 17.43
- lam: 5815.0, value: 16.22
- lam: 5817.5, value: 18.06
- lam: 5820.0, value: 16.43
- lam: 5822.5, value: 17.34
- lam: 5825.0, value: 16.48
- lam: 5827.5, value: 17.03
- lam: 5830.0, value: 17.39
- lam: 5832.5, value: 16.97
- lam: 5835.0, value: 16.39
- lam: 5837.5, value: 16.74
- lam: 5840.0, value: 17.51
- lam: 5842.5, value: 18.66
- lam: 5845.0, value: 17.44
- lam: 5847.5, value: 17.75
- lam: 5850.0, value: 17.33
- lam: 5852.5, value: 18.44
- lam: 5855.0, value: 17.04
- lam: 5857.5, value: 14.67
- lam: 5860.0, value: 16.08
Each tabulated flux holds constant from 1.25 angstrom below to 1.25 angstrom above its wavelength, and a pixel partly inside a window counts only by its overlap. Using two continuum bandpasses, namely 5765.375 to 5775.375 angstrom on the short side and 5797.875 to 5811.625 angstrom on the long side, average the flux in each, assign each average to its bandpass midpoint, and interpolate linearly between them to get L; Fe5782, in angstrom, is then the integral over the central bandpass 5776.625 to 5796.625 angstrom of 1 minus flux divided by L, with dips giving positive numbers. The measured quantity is 2.25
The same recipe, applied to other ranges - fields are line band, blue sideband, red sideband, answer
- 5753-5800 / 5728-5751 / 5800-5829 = 1.2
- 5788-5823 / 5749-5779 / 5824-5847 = 1.0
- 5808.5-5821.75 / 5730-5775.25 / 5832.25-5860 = 0.3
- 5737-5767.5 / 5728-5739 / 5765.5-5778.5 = 0.5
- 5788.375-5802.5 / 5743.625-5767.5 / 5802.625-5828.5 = 0.8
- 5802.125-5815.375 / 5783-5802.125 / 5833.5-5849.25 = -0.6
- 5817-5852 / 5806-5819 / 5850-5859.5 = -0.4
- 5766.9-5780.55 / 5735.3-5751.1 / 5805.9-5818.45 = -0.1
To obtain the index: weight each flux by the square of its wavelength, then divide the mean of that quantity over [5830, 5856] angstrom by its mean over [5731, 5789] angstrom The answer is 1.02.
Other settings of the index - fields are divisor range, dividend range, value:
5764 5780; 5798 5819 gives 0.97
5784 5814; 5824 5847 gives 1.03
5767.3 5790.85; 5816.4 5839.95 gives 1.02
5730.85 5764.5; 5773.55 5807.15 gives 0.94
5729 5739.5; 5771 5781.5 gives 0.93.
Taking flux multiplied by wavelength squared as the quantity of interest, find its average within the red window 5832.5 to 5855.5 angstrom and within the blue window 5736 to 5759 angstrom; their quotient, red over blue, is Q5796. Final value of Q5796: 1.0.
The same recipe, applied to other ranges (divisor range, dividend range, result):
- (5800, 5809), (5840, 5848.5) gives 1.03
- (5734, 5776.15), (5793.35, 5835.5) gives 0.97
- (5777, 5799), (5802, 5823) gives 1.07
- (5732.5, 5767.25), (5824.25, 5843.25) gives 0.98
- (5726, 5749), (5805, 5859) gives 0.99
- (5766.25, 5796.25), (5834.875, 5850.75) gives 1.05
